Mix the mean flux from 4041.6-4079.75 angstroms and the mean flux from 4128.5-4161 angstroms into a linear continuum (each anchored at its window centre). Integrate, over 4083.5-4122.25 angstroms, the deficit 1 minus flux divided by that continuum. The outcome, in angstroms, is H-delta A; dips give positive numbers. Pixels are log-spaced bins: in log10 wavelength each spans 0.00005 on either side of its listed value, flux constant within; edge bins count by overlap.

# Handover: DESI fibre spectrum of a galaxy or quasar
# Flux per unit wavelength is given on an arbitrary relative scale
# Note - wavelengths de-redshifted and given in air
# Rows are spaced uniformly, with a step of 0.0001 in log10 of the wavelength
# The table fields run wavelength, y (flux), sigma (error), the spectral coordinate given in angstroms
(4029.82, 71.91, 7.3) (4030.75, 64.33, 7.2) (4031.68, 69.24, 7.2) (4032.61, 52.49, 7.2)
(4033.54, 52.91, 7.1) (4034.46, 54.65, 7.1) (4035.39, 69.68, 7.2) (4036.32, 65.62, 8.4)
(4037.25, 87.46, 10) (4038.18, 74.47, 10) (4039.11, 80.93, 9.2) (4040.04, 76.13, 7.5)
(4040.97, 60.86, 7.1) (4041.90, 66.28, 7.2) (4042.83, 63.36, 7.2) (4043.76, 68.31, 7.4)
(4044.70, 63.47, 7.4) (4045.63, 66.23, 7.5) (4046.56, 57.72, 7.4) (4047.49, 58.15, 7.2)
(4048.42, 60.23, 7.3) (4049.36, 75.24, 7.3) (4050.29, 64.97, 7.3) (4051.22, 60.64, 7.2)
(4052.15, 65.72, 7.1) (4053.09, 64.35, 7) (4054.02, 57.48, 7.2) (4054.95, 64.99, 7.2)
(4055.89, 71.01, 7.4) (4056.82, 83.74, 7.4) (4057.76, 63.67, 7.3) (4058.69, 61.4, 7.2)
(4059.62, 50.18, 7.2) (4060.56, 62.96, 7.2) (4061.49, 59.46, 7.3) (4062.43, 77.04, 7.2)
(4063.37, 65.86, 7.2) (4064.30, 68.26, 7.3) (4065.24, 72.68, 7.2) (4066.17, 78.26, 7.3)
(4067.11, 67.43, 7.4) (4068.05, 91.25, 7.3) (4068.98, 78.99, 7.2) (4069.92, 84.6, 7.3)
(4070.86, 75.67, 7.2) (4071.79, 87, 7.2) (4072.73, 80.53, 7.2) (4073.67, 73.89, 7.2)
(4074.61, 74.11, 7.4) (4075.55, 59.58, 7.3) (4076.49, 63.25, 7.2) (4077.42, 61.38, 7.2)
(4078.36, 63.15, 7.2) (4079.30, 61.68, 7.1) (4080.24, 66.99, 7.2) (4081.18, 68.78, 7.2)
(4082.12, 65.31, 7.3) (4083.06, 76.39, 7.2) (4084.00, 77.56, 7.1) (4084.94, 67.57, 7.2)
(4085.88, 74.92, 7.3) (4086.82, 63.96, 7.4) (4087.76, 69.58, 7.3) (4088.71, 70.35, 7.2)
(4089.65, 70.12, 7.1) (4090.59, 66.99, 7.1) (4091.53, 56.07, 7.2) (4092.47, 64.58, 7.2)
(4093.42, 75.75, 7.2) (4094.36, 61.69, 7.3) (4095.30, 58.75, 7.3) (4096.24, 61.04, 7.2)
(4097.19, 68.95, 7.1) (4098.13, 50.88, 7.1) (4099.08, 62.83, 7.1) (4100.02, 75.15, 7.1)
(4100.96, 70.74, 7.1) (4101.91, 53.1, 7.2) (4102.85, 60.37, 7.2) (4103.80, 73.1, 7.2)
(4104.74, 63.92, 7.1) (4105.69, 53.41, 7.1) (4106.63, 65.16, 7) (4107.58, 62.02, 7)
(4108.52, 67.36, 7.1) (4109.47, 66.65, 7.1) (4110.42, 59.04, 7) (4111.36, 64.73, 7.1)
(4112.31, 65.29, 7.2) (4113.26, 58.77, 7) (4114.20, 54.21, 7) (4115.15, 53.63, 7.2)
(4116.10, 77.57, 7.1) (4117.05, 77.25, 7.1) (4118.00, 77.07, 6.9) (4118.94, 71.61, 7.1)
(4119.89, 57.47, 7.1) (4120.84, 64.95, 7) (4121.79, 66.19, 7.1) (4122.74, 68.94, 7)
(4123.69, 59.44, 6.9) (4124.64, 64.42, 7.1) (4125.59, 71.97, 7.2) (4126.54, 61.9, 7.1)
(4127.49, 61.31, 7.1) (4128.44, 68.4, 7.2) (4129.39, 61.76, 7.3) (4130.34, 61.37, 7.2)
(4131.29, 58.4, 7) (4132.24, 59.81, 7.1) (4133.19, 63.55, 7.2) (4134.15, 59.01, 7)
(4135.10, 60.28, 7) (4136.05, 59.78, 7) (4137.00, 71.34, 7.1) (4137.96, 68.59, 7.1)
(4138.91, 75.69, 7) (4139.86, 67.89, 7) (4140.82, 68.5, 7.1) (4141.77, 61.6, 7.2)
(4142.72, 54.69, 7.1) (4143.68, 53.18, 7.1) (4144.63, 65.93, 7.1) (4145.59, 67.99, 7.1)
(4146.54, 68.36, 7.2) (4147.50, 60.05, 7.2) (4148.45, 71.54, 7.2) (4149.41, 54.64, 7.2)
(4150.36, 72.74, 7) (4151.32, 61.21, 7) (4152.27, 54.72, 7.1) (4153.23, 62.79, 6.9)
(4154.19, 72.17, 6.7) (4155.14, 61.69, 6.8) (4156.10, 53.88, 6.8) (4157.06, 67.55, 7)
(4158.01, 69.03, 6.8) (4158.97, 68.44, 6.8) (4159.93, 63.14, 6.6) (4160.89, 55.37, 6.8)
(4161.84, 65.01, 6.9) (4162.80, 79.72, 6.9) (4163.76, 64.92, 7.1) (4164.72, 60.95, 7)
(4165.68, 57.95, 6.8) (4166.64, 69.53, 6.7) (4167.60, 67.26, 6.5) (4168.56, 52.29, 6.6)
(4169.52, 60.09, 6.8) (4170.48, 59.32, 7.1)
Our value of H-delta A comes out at 0.3 angstroms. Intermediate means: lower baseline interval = 68.2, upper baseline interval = 63.6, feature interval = 65.4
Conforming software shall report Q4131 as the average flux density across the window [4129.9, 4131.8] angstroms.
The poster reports 59.9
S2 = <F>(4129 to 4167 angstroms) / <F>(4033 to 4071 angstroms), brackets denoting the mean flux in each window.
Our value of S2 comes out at 0.94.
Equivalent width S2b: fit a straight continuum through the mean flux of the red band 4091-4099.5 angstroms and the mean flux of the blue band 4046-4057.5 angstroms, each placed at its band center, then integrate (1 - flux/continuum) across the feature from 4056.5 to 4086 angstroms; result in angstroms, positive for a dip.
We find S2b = -3.08 angstroms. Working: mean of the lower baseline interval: 65.3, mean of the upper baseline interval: 62.3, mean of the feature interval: 70.6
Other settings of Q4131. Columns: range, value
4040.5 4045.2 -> 64.4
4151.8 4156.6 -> 61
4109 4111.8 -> 63.5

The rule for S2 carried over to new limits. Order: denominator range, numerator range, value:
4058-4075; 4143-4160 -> 0.88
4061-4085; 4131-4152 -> 0.89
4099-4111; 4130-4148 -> 0.99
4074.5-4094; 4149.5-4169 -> 0.95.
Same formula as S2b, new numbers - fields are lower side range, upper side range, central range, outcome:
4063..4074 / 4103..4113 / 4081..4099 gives 0.8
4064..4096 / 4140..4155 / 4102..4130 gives 0.9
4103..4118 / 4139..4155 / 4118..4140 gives -0.2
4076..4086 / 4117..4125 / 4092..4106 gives 0.8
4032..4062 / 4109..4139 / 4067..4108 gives -2.1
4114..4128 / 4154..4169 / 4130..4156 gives 0.6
